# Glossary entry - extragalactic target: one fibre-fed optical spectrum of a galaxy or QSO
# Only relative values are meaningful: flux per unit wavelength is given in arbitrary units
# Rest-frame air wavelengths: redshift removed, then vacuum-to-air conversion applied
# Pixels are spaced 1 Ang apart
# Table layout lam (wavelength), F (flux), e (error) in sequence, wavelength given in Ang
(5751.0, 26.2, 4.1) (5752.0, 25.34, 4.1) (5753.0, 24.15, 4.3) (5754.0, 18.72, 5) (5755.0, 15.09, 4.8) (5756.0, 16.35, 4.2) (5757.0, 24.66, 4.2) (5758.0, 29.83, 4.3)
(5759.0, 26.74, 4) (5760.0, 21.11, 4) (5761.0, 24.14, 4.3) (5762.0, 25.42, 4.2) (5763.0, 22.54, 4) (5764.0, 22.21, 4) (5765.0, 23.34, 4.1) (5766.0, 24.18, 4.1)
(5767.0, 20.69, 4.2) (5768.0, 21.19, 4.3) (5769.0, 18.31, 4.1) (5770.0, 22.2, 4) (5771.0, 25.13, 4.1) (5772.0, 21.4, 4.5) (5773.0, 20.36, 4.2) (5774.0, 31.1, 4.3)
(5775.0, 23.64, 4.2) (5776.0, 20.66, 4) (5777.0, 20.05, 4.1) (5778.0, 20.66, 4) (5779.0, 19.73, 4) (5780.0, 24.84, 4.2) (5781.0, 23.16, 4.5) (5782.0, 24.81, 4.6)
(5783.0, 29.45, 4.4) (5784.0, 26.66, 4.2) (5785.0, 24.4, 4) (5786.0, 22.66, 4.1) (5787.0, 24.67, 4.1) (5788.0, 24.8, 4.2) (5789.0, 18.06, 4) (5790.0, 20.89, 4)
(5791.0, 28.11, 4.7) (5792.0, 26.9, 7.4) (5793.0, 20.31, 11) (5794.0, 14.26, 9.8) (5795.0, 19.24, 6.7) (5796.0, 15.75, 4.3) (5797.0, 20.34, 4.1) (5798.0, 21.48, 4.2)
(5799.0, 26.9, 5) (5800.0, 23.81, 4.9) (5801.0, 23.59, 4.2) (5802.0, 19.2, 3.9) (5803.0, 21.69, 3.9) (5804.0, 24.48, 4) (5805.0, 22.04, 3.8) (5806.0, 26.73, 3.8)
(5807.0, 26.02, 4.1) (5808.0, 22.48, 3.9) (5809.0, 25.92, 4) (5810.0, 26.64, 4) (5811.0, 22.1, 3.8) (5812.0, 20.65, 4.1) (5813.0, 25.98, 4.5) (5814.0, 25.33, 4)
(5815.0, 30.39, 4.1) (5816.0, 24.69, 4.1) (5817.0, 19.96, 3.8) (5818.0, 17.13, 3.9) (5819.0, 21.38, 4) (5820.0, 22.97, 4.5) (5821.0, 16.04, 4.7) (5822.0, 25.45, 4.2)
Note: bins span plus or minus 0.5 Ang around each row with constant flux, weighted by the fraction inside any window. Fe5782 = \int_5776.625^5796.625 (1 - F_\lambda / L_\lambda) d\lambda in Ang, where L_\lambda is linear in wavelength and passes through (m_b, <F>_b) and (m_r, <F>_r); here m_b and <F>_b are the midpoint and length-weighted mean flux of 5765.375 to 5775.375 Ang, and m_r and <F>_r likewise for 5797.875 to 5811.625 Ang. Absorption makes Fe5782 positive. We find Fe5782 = 0.7 Ang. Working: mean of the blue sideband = 22.8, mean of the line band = 22.5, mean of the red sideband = 23.8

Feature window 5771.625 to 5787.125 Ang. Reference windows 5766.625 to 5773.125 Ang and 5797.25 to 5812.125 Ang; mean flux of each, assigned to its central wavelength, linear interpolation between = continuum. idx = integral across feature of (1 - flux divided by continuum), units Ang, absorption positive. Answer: -1.1 Ang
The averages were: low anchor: 21.4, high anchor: 23.6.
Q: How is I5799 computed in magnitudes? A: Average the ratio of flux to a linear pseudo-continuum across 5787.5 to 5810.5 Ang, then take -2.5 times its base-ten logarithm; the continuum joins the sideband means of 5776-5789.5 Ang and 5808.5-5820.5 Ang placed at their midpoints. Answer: 0.04 mag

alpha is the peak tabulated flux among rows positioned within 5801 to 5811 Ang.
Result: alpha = 26.73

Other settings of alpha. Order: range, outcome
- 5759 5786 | 31.1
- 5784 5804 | 28.11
